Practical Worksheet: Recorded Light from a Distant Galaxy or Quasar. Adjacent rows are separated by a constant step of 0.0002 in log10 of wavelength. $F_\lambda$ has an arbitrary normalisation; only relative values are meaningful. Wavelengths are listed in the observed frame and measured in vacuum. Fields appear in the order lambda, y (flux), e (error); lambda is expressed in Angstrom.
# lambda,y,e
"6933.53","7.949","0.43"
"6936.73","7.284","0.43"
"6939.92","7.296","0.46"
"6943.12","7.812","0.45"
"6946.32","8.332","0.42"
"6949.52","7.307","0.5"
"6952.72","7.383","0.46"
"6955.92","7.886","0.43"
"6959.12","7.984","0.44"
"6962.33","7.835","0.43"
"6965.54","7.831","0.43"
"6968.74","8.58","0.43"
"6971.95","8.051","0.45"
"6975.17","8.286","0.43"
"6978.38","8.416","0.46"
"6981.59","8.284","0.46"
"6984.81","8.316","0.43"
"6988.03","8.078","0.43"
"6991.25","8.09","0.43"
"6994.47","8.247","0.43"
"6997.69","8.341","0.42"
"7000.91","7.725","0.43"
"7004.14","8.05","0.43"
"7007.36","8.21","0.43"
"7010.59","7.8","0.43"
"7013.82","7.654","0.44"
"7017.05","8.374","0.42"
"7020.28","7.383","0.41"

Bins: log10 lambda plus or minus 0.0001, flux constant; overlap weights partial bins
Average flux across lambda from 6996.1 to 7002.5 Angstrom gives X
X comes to 8.04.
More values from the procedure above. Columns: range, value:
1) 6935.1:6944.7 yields 7.46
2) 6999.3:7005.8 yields 7.89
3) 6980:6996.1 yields 8.2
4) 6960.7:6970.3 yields 8.08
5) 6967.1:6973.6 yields 8.31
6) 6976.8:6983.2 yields 8.35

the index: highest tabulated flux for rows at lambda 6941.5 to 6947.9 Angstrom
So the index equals 8.332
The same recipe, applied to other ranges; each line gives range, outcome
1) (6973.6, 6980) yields 8.416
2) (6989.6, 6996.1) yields 8.247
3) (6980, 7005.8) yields 8.341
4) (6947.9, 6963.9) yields 7.984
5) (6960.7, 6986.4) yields 8.58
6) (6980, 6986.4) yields 8.316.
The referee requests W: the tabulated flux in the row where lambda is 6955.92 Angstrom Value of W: 7.886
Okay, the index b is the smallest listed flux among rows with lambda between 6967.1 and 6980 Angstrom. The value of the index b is 8.051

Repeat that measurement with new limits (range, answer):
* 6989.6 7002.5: 7.725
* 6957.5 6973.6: 7.831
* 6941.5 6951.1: 7.307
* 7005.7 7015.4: 7.654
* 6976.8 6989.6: 8.078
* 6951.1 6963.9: 7.383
